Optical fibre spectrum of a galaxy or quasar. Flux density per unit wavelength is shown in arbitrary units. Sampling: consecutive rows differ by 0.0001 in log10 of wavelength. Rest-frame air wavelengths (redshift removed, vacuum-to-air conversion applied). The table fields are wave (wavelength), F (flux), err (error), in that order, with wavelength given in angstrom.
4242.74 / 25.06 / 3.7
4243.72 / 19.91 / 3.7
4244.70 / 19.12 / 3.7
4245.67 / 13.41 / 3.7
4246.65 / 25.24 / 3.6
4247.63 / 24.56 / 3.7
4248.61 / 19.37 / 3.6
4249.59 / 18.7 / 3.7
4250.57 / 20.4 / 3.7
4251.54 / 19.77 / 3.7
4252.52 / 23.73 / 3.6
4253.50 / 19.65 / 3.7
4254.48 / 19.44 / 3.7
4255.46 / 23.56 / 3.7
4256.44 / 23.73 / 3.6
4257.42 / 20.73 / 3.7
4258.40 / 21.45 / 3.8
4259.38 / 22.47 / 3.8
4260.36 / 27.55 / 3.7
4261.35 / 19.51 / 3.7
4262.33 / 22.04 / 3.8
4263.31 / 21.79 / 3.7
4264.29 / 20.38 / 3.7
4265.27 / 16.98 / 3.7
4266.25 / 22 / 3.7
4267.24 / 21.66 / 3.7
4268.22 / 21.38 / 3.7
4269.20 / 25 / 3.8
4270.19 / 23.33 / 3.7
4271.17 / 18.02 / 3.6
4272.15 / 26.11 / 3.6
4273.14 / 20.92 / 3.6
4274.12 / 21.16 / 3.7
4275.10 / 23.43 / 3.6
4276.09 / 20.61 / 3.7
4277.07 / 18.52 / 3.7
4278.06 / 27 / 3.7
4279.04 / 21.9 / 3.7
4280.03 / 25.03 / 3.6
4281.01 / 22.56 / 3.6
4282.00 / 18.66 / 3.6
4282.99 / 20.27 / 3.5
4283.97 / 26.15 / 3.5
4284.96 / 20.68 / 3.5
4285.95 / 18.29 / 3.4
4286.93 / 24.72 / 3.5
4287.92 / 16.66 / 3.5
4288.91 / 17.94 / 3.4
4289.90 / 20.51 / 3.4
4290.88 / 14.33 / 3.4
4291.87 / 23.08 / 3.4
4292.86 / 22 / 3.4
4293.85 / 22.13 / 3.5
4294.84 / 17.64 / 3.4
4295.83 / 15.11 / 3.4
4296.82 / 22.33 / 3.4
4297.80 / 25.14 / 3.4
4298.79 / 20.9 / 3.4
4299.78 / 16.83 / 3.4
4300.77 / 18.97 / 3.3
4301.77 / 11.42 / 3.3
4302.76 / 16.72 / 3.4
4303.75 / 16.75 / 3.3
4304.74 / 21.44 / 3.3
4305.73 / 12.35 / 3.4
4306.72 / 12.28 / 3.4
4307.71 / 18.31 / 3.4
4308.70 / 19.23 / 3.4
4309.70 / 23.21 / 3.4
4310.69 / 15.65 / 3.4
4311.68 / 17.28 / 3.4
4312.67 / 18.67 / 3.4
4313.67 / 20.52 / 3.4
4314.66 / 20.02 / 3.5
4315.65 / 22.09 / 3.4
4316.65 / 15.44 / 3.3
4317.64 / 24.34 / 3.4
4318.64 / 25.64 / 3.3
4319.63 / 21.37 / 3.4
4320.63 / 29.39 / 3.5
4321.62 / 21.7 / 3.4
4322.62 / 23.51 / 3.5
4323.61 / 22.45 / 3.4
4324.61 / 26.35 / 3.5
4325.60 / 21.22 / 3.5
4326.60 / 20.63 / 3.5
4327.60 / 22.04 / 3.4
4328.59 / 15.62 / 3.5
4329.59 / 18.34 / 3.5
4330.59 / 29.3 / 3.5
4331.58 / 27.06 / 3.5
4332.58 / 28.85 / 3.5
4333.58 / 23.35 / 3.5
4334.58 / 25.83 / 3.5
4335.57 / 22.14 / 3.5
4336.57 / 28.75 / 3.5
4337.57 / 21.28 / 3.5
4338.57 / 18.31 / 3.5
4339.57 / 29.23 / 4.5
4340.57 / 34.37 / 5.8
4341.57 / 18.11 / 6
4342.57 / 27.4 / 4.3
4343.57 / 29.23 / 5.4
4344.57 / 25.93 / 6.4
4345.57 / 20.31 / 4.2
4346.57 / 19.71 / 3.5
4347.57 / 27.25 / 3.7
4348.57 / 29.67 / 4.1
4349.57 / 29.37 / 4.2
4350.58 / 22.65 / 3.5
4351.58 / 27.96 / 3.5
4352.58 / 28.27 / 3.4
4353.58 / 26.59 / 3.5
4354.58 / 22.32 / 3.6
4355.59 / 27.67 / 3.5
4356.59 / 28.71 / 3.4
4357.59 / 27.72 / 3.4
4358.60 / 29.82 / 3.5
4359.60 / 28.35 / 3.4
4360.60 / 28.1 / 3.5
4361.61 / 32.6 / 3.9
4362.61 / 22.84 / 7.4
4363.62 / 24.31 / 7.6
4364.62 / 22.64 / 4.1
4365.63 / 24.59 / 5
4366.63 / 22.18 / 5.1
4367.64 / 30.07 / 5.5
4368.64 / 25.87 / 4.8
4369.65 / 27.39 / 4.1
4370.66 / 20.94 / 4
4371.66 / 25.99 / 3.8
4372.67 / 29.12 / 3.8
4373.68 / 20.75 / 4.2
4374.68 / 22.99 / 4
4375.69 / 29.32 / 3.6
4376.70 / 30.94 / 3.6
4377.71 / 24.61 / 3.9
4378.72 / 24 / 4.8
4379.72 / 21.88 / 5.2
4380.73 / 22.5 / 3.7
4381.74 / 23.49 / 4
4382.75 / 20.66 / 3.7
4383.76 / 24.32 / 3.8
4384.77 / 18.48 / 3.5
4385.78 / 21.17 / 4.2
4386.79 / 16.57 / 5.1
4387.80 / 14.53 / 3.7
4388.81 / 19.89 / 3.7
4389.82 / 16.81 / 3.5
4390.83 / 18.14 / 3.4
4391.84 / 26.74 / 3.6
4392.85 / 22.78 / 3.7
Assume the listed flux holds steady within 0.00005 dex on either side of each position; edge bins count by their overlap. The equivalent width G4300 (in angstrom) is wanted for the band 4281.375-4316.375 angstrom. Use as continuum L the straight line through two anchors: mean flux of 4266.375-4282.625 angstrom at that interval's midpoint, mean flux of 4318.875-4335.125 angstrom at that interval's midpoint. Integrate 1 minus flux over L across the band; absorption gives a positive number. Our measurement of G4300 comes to 5.74 angstrom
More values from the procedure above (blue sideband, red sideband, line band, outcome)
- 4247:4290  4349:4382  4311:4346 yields 1.5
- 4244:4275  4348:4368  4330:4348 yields 0.3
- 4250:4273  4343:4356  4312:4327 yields 1.4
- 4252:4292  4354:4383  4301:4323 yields 3.7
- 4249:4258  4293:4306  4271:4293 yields -2.0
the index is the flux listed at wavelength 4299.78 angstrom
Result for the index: 16.83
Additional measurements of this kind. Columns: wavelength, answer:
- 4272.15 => 26.11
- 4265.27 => 16.98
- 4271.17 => 18.02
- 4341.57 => 18.11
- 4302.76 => 16.72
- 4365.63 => 24.59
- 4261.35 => 19.51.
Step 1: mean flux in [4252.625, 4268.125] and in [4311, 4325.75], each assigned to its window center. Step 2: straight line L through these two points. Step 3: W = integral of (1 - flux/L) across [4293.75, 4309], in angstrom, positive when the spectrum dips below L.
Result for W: 2.8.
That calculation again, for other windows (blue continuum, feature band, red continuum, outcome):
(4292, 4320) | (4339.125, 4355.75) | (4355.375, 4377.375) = -1.4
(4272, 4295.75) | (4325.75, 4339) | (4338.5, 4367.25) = 0.8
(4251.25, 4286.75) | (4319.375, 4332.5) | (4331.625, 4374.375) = 0.7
